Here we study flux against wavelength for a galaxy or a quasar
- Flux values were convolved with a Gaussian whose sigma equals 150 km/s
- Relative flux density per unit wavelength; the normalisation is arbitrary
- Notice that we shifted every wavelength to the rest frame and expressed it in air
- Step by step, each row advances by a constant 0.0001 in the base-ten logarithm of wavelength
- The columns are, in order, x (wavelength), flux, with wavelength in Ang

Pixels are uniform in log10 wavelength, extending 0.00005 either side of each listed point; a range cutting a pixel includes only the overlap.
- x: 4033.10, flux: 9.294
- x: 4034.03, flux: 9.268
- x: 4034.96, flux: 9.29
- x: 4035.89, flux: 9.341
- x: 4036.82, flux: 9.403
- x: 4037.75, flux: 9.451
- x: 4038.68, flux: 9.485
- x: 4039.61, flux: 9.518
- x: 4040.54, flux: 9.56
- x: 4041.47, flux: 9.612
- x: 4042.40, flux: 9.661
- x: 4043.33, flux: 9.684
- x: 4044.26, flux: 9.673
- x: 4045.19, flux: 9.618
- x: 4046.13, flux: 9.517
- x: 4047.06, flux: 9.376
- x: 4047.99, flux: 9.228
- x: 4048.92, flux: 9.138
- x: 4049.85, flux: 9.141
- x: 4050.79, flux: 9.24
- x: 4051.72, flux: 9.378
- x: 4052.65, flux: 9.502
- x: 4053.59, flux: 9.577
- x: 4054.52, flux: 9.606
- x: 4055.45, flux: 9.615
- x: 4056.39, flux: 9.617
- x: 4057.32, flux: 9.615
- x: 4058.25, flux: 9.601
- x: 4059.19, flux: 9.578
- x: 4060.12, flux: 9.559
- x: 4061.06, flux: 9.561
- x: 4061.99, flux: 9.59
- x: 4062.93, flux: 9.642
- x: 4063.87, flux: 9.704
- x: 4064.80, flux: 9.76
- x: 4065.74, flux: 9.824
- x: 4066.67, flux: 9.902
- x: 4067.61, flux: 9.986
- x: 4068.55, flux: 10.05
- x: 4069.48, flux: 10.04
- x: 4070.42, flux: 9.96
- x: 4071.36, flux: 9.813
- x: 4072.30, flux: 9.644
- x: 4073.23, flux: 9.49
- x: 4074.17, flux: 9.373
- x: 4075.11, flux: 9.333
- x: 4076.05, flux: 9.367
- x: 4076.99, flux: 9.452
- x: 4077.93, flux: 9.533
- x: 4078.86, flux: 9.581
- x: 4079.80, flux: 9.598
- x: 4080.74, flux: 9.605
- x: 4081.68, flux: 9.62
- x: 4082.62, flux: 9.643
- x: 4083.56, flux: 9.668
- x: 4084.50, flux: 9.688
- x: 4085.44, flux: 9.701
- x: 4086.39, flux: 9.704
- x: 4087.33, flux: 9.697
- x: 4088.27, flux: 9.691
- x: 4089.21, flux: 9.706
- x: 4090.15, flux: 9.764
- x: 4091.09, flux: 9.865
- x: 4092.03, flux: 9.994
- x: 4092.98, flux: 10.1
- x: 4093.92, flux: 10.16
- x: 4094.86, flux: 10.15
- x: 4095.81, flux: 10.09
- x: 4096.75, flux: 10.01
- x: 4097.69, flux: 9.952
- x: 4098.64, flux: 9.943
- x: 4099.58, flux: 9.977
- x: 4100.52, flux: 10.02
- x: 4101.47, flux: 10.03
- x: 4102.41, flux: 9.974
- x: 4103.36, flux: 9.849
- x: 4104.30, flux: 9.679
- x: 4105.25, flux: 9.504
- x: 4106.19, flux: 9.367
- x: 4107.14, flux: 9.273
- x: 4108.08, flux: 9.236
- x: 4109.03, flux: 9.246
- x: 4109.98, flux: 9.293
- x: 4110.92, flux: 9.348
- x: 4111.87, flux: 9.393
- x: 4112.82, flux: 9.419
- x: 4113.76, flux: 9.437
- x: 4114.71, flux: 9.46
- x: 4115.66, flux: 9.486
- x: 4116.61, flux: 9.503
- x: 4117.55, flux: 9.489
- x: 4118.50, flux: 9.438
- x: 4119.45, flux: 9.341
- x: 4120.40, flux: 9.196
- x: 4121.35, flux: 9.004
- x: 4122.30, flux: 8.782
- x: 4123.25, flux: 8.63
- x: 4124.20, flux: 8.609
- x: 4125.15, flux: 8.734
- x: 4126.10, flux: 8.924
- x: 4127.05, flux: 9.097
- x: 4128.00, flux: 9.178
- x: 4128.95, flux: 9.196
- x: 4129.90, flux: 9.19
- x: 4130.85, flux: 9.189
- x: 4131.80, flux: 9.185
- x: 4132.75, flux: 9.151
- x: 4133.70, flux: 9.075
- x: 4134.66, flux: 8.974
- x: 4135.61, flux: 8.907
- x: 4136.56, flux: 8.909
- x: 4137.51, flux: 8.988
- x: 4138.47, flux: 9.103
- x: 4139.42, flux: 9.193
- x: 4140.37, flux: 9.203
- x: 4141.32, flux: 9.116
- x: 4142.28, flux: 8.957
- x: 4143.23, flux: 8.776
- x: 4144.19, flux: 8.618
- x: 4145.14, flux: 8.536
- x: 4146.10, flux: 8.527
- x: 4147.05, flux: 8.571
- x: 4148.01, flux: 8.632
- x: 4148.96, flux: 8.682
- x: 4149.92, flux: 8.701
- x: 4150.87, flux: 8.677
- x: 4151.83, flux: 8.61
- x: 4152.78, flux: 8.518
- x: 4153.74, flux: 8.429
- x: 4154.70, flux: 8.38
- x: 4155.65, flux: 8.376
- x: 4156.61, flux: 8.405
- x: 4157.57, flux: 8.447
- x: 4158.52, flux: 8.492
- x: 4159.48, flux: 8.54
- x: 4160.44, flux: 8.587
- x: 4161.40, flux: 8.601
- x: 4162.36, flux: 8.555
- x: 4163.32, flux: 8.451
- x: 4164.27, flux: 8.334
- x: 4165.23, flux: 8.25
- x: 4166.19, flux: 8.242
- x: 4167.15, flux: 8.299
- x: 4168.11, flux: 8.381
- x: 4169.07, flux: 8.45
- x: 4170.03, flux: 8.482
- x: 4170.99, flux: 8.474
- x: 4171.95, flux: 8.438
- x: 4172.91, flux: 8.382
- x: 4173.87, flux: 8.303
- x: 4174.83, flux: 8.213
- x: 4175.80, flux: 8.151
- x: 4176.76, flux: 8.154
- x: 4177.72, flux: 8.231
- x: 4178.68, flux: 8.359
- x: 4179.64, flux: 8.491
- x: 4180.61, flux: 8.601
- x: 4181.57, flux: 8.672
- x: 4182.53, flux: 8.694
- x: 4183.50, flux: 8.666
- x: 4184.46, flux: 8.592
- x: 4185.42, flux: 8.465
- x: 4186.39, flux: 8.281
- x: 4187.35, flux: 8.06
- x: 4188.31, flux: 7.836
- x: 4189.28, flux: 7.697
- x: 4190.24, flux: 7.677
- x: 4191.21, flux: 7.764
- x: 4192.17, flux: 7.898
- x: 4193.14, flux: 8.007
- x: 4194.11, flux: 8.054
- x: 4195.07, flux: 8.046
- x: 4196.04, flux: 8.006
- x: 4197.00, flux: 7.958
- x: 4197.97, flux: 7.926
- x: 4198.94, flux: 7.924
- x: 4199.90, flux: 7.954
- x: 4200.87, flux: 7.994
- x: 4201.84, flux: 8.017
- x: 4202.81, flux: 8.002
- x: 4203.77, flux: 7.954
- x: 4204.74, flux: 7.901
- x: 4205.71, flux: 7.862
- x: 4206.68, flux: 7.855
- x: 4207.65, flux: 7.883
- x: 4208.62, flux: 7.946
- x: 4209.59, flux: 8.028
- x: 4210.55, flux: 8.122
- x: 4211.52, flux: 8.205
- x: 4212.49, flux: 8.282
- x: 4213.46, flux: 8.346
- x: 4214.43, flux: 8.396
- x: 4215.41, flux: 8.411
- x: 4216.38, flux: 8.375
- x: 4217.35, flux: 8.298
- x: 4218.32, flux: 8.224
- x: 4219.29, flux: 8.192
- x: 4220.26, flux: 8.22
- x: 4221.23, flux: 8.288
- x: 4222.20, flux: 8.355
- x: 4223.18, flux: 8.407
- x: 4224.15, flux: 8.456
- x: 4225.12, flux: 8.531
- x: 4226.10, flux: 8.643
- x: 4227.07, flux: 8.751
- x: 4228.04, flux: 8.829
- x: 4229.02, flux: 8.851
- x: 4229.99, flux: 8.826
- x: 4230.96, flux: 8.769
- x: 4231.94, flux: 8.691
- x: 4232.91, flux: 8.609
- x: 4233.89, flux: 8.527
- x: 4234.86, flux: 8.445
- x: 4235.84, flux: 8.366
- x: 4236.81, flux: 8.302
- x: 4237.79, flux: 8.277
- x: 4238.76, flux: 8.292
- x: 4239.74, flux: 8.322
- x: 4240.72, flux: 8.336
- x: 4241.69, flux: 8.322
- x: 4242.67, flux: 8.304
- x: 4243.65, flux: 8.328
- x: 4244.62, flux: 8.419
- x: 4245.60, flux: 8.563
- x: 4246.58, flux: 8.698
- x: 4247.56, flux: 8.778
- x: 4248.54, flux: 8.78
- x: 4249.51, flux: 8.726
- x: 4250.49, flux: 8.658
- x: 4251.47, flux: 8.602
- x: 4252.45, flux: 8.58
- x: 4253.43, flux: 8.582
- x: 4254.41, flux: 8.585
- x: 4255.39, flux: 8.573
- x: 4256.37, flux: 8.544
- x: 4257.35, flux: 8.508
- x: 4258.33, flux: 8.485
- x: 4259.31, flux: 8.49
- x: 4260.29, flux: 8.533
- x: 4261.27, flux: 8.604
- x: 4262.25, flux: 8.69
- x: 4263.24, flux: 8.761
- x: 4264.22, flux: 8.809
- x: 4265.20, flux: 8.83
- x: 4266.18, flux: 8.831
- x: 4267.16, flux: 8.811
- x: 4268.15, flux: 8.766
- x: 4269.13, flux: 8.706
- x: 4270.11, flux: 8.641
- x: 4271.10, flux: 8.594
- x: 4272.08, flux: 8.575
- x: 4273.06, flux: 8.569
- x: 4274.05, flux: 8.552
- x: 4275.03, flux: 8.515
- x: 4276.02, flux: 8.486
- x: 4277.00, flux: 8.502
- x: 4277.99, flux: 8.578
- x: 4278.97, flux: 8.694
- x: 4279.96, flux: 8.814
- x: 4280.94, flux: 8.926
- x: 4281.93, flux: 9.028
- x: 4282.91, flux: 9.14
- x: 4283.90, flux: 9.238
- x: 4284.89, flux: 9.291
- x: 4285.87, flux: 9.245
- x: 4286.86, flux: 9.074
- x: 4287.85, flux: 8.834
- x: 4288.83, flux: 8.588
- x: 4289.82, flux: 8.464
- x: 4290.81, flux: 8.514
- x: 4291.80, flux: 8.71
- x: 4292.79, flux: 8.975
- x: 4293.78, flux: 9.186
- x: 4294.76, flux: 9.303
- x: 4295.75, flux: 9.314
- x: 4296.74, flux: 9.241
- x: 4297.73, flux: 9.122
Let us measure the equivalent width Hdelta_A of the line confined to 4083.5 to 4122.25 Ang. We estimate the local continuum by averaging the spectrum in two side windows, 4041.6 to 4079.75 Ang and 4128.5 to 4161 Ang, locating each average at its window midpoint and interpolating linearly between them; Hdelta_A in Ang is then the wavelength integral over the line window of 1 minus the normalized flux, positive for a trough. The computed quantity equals -1.9 Ang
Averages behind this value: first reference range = 9.59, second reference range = 8.79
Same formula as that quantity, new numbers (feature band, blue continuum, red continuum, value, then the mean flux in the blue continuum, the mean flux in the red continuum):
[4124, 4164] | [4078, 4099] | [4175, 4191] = 0.6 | 9.81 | 8.28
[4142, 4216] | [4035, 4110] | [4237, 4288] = 6.5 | 9.65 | 8.66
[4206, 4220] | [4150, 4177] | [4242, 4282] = 0.6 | 8.42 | 8.63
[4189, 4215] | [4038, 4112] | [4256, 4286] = 3.0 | 9.65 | 8.73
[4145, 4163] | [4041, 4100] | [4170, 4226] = 0.3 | 9.67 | 8.19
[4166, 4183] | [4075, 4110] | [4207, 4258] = 1.1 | 9.72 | 8.45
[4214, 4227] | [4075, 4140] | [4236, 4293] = 0.7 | 9.46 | 8.65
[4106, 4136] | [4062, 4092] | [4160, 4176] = -0.4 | 9.69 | 8.39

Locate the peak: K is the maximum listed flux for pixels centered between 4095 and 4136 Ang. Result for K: 10.09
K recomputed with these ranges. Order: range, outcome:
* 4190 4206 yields 8.054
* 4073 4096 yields 10.16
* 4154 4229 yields 8.829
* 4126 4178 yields 9.203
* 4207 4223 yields 8.411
